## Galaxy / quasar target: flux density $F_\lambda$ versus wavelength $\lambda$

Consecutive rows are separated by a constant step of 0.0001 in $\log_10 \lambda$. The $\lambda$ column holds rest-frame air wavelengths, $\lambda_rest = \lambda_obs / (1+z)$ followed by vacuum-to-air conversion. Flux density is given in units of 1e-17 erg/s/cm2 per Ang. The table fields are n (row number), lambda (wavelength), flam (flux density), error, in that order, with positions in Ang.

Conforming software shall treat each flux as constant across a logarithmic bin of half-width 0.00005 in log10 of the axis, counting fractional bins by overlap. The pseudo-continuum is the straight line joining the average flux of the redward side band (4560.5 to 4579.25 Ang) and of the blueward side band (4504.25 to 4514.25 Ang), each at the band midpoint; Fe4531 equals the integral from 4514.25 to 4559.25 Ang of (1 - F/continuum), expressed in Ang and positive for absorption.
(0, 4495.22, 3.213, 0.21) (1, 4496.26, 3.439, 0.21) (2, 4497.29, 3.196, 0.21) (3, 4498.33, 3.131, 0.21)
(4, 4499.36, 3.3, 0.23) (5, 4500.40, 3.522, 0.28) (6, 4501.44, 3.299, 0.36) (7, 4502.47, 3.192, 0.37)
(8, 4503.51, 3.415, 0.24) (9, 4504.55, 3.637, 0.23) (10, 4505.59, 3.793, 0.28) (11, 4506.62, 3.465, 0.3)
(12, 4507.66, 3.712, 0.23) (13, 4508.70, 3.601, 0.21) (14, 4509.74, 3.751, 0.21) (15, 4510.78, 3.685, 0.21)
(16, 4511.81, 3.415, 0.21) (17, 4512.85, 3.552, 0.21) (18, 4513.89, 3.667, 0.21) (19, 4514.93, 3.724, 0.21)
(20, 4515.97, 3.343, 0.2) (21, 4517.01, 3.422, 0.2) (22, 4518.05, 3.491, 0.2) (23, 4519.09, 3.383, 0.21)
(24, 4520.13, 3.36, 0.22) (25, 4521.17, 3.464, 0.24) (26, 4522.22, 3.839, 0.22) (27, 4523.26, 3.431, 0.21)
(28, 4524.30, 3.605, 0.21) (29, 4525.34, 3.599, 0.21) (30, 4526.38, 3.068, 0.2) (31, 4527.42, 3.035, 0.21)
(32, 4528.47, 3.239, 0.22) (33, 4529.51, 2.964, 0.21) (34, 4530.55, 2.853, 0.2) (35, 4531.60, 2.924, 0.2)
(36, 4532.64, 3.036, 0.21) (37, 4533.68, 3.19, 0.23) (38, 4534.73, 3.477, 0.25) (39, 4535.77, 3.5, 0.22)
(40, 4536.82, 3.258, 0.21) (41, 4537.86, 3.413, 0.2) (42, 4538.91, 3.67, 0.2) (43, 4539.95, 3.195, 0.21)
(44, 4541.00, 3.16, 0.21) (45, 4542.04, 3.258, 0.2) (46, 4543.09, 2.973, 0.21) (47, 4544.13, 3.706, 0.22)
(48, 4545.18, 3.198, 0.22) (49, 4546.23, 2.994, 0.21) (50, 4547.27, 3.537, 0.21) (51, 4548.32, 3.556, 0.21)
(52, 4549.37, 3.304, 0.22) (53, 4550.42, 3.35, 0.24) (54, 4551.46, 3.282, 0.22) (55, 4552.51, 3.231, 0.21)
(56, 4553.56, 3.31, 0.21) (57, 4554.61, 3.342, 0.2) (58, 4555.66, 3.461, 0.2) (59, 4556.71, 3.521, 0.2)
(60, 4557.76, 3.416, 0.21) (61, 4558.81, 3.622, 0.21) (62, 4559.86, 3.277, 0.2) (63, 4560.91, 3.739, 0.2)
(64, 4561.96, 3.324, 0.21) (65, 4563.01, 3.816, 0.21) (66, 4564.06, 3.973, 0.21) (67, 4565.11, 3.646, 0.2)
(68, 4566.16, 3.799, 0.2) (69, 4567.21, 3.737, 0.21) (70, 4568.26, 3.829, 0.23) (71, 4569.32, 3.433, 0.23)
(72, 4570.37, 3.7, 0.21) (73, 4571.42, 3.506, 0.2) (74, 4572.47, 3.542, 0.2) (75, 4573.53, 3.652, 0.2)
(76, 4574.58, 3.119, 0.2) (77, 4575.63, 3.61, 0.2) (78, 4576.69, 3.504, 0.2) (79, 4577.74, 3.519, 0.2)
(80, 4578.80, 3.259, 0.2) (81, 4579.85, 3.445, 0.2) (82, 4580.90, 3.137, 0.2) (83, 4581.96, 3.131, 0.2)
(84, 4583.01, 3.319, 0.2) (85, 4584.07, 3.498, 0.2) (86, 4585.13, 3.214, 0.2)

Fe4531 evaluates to 3.4 Ang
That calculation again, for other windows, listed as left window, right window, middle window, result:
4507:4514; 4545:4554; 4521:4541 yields 0.93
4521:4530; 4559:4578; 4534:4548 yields 0.44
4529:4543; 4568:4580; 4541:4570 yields -0.85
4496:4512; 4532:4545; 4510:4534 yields 0.19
